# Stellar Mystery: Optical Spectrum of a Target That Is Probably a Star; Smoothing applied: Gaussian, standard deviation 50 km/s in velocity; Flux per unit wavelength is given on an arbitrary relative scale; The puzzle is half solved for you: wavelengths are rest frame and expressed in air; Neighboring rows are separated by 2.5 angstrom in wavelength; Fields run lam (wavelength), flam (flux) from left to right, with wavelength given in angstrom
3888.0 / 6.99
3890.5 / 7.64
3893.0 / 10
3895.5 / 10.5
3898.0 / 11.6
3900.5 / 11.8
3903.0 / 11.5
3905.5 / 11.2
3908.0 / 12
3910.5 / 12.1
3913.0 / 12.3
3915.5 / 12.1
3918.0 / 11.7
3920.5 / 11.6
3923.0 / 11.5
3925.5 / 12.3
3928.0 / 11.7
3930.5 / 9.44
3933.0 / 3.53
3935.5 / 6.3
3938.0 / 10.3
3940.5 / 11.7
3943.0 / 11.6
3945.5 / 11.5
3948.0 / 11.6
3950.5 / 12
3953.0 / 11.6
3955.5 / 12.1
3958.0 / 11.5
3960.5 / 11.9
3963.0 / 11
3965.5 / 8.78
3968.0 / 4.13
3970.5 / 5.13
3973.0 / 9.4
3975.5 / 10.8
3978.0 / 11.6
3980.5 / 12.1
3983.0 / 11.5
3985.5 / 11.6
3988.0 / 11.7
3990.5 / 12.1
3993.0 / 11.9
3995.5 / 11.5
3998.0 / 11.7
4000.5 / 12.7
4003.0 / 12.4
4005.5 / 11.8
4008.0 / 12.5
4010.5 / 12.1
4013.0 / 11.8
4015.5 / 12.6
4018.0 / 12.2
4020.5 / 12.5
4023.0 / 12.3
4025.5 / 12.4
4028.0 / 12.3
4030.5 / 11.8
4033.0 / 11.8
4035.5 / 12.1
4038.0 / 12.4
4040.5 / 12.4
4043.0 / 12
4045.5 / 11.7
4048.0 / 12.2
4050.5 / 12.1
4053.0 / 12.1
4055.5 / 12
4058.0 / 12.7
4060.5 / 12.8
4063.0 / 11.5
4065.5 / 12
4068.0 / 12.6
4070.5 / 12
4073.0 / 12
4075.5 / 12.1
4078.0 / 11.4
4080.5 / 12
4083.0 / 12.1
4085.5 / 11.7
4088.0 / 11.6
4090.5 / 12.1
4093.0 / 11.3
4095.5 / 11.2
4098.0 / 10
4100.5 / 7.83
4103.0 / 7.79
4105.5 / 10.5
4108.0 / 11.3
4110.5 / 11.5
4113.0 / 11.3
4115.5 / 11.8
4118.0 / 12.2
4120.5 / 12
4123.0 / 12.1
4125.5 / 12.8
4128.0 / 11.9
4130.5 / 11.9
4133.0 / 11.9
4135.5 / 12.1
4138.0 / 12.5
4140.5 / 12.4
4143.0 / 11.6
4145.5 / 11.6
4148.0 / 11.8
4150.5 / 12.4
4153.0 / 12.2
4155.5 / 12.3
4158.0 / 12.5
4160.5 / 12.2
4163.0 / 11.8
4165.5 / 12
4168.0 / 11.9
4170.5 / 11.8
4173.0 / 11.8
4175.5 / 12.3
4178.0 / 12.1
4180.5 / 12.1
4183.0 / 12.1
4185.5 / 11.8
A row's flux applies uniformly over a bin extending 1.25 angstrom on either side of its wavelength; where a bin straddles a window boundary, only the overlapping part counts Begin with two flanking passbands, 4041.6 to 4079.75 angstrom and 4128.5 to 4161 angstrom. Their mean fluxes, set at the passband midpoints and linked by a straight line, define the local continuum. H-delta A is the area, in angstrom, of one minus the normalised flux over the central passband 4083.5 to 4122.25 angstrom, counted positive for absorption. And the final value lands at 3.6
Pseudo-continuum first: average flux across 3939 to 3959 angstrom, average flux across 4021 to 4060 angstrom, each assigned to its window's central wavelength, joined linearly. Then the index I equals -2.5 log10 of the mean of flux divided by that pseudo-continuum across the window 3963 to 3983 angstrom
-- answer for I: 0.28 mag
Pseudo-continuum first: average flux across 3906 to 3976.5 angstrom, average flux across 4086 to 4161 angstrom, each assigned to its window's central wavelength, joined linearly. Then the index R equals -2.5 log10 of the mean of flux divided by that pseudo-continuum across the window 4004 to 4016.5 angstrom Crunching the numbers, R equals -0.12 mag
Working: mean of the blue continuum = 10.4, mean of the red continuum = 11.5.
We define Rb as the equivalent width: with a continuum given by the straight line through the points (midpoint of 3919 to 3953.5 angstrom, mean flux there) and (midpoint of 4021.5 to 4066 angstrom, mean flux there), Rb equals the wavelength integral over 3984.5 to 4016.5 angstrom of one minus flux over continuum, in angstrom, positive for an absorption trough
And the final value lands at -1.6 angstrom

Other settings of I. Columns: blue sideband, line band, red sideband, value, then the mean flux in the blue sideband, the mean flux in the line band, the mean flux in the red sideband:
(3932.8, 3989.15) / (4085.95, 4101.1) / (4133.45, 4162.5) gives 0.07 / 10.3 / 10.8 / 12.1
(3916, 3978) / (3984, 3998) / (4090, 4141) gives -0.12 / 10.2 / 11.8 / 11.3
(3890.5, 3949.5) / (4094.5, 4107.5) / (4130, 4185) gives 0.23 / 10.8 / 9.54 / 12.1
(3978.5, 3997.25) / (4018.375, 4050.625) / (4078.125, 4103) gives -0.07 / 11.8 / 12.2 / 10.9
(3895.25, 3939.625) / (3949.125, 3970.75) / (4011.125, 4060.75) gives 0.13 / 10.8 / 10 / 12.2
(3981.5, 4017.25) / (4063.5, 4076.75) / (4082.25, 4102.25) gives -0.09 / 12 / 12.1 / 10.9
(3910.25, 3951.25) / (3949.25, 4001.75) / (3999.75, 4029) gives 0.08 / 10.7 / 10.8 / 12.3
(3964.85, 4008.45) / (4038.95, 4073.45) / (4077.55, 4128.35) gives -0.10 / 10.7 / 12.2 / 11.2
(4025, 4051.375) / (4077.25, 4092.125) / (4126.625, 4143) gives 0.02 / 12.1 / 11.8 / 12.1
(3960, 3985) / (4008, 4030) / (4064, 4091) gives -0.15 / 9.63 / 12.3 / 12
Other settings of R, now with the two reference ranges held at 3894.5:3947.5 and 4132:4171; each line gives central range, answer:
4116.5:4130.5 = -0.02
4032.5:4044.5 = -0.06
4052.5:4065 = -0.06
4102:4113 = 0.14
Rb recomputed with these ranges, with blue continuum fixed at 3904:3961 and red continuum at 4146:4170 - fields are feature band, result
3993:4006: -0.78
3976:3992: -0.66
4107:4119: 0.27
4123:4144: -0.29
